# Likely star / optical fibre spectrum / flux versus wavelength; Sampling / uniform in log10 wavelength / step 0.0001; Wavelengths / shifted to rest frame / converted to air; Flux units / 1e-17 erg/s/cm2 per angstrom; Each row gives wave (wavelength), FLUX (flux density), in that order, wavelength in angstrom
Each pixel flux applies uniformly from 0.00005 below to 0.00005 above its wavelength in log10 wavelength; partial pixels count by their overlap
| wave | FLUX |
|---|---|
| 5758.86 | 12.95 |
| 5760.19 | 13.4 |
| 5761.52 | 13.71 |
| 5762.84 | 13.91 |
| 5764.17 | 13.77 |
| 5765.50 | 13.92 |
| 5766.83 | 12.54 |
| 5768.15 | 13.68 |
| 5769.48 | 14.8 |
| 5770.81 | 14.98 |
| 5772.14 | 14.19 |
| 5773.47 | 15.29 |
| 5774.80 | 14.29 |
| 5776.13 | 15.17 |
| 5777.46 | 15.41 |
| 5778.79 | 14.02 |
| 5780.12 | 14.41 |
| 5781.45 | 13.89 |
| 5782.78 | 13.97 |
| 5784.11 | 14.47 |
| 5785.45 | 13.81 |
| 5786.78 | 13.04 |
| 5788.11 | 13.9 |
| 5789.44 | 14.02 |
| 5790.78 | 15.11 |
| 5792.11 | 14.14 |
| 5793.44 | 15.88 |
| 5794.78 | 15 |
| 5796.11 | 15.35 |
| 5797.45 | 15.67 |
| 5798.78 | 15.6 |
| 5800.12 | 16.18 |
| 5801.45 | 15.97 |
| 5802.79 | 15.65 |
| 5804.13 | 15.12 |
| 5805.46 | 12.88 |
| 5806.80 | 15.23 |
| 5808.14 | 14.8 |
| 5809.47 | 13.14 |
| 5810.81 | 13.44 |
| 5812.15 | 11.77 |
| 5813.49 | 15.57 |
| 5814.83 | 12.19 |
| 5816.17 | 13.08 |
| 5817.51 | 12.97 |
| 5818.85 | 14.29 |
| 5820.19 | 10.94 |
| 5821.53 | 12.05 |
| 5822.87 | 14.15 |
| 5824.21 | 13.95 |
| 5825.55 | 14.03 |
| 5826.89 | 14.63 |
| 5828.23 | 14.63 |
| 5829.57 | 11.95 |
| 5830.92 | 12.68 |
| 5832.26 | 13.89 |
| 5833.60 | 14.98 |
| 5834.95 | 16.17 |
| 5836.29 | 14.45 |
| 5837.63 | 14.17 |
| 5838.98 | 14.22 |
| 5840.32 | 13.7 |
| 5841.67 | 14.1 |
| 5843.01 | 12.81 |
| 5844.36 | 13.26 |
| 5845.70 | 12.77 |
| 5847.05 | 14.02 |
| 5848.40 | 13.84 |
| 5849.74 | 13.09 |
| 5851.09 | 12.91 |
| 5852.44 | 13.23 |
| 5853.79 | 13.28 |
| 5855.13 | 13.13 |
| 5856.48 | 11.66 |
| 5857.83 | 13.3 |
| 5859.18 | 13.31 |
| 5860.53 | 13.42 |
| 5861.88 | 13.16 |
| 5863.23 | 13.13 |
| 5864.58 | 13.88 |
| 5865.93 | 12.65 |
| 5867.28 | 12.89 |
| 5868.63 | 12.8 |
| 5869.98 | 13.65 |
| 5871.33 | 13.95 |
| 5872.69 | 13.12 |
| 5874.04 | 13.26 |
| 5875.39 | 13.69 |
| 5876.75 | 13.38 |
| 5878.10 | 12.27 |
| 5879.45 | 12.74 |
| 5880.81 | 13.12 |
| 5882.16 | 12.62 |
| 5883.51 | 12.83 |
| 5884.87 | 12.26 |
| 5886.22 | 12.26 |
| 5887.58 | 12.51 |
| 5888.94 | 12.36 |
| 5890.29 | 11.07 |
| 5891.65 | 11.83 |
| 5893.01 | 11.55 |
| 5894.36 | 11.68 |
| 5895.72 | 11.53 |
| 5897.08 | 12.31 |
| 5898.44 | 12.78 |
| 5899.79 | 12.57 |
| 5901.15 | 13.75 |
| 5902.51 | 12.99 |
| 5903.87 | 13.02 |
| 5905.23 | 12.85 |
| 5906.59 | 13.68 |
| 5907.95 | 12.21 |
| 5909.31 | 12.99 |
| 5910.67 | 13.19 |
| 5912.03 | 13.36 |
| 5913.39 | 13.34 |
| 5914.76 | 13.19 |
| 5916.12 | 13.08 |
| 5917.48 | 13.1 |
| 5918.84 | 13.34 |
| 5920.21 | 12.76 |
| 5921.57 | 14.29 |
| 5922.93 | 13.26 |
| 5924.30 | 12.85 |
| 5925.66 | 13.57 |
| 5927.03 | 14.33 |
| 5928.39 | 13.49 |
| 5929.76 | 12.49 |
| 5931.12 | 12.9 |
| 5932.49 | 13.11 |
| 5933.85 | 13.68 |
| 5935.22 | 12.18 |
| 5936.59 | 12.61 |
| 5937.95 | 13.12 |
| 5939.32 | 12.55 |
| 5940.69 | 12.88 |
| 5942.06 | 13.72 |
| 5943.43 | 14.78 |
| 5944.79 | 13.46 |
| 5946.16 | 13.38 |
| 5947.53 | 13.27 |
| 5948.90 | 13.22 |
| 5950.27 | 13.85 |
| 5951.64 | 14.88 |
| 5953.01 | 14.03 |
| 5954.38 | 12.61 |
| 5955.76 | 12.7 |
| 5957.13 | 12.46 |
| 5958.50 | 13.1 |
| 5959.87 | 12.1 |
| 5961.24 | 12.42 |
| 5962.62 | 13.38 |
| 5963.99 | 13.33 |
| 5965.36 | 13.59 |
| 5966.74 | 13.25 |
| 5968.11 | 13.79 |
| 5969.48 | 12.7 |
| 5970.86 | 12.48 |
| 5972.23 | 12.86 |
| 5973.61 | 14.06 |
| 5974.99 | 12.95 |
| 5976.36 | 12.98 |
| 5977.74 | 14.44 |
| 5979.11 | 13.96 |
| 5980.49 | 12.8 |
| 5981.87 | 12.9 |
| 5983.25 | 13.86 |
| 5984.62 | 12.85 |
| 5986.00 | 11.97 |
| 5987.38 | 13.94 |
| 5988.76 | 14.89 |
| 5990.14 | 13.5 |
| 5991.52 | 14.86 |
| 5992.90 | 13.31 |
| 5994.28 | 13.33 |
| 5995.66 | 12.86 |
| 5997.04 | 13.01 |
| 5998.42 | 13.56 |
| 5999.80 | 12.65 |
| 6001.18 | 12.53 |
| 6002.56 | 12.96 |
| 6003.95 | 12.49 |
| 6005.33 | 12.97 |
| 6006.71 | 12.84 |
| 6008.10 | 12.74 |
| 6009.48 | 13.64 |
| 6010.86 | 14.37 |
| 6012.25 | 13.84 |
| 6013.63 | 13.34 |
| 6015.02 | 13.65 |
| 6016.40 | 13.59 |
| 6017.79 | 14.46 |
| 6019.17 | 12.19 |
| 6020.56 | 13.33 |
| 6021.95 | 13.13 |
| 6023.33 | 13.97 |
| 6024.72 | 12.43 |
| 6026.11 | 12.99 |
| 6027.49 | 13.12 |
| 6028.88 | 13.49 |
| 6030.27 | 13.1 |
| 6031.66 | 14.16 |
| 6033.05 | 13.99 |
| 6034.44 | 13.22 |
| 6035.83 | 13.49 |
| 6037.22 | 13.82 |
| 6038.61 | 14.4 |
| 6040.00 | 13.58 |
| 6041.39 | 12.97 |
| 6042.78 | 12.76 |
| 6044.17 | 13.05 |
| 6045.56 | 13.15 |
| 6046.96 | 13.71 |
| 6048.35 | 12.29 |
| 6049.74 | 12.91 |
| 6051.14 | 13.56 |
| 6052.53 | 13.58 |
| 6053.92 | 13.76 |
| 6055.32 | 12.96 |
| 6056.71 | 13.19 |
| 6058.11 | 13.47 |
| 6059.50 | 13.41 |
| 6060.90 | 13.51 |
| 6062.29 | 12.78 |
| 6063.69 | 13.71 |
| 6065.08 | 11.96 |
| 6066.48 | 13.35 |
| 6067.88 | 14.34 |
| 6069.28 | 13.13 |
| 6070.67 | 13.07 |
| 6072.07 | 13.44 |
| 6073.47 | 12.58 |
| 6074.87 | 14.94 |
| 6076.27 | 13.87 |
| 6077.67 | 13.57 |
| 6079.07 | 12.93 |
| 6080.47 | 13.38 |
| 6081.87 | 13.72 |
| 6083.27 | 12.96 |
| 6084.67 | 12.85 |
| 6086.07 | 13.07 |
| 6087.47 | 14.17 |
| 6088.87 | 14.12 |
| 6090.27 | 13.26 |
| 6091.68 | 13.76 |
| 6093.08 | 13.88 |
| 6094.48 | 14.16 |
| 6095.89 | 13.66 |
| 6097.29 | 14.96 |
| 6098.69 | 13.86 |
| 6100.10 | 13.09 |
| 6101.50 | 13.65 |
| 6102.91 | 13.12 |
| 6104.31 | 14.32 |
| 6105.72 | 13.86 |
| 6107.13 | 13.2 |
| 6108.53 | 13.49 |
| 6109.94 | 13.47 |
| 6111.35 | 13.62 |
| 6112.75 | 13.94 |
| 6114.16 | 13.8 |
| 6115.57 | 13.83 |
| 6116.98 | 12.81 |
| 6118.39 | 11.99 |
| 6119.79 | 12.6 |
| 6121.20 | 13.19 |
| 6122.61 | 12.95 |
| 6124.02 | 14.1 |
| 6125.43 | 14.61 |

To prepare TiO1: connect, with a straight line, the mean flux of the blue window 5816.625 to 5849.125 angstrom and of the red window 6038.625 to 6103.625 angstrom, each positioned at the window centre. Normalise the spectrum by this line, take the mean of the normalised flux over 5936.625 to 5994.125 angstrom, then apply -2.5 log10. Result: 0.017 mag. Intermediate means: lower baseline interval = 13.7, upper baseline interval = 13.4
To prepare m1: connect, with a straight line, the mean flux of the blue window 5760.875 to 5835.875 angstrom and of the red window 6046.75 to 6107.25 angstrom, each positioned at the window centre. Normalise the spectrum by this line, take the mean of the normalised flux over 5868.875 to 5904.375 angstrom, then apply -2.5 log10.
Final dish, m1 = 0.107 mag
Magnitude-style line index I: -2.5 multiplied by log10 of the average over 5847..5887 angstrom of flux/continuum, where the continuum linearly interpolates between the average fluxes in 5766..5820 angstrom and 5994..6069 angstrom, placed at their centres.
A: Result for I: 0.075 mag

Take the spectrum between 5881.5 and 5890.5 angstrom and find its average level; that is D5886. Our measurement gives 12.3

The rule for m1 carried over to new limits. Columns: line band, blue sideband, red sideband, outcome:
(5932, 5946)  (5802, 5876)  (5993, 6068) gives 0.02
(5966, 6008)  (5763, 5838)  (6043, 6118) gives 0.04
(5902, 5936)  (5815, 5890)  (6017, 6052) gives 0.01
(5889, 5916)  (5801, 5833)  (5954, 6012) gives 0.07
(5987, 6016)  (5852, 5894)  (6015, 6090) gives -0.01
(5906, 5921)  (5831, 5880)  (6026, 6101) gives 0.03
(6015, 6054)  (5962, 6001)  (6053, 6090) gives 0.00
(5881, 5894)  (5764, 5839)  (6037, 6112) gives 0.15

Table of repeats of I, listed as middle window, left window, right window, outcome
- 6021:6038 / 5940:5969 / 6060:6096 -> 0.00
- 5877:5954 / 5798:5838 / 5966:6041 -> 0.06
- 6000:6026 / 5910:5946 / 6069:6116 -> 0.02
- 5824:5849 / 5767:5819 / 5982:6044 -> 0.02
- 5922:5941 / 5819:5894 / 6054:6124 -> 0.02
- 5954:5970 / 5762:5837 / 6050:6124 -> 0.07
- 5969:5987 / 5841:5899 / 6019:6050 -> 0.00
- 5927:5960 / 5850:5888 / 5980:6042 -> 0.00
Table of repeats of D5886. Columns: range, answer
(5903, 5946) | 13.2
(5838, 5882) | 13.2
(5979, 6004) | 13.3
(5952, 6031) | 13.2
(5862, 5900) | 12.7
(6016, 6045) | 13.4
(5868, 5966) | 13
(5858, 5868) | 13.2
